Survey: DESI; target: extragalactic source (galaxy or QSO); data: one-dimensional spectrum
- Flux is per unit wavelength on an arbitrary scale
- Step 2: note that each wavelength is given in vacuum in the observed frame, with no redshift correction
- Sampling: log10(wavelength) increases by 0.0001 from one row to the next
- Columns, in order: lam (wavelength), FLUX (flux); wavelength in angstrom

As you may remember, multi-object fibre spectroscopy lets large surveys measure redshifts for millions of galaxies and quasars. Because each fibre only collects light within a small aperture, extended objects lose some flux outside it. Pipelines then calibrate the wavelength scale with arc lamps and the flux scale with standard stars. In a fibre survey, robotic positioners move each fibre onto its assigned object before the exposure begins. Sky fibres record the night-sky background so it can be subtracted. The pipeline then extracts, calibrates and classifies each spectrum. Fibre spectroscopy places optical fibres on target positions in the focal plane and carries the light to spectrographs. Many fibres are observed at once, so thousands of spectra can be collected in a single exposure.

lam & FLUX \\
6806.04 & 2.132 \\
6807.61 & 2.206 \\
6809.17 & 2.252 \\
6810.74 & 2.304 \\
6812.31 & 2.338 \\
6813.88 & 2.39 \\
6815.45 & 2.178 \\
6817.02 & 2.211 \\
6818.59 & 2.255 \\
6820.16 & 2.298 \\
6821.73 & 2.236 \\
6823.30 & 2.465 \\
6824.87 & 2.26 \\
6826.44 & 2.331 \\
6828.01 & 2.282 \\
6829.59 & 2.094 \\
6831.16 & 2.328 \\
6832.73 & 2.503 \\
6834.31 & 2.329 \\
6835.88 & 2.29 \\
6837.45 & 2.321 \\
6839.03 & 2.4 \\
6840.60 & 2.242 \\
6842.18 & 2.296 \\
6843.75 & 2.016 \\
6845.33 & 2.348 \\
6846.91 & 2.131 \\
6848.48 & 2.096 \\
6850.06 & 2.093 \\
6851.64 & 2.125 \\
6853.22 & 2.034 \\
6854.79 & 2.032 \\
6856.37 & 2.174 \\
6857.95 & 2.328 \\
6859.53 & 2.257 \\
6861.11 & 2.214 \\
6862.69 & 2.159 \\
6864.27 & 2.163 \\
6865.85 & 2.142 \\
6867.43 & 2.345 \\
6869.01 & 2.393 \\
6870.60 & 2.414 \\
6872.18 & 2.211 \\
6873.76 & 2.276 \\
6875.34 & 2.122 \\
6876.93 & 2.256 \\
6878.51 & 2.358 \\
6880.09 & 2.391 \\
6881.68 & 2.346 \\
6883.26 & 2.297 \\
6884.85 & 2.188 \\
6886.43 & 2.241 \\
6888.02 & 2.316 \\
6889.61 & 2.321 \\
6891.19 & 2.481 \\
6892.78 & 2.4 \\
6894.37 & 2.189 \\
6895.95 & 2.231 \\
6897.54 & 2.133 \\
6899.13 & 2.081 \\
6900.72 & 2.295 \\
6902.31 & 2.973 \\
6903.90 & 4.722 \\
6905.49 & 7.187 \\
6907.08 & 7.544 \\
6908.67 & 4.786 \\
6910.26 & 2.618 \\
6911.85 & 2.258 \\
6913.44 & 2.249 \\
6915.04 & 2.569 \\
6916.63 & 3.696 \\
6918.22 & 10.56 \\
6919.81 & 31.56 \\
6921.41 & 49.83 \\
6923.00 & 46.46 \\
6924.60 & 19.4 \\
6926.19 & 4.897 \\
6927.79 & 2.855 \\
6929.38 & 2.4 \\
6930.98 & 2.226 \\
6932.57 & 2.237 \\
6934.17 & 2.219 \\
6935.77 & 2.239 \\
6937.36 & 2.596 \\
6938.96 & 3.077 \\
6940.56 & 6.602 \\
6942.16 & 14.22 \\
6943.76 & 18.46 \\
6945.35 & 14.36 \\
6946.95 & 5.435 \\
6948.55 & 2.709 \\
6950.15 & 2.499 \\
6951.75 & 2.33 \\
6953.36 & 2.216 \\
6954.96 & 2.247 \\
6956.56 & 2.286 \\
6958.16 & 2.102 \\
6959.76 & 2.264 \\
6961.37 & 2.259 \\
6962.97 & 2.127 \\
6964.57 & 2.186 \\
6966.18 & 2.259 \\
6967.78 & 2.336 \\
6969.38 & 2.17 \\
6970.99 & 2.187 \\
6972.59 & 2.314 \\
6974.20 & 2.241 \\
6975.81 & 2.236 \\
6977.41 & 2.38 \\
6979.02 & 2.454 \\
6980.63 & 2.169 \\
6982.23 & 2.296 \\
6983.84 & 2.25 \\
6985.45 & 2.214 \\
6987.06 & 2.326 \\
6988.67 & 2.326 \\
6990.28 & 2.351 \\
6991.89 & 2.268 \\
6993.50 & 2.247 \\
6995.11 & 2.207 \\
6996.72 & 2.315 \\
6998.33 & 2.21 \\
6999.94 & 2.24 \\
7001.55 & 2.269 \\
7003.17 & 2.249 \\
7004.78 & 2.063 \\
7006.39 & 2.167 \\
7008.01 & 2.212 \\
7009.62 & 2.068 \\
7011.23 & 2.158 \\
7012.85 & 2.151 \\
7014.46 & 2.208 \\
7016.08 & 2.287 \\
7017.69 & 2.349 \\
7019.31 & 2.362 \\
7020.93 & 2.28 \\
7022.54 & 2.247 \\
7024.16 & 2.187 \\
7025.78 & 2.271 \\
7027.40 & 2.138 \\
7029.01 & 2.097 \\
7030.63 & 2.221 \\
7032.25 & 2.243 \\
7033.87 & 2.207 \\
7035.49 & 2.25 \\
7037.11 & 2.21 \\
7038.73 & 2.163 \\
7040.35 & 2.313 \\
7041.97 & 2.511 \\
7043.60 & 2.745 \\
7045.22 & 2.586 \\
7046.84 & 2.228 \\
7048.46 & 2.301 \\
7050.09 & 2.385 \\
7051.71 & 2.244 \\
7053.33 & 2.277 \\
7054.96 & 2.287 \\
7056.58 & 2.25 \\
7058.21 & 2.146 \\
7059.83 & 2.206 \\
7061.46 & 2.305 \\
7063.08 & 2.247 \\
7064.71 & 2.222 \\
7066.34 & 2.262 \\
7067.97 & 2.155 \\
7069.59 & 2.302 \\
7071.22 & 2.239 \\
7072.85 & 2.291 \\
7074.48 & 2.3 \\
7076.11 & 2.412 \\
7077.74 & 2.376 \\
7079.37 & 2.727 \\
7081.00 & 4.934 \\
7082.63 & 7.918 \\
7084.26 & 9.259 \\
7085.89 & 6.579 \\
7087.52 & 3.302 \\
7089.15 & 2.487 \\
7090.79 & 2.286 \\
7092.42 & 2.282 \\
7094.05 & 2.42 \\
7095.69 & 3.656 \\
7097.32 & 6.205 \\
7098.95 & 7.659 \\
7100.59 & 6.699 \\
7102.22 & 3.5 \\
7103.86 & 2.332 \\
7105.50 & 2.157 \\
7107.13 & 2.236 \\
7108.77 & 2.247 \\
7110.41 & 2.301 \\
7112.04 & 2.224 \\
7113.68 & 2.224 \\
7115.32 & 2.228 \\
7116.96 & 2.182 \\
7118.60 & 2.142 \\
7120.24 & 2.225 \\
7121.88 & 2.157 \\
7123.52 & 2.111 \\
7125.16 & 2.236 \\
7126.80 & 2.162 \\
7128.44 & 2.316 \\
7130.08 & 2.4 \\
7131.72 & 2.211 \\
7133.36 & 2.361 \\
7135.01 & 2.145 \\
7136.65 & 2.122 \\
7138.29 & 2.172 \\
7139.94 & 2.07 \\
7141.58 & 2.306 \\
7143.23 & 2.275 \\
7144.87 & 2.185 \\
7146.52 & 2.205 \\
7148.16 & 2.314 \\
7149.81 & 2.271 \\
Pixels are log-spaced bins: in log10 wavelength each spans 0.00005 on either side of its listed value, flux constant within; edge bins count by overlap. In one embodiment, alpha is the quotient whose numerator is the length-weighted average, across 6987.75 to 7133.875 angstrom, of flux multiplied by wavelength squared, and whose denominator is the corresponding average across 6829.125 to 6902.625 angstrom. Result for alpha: 1.3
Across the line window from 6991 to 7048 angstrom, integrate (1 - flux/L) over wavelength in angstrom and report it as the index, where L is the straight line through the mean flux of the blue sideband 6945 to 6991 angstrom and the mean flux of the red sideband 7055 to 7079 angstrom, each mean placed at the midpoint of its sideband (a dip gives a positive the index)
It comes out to 5.0 angstrom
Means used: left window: 2.7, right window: 2.27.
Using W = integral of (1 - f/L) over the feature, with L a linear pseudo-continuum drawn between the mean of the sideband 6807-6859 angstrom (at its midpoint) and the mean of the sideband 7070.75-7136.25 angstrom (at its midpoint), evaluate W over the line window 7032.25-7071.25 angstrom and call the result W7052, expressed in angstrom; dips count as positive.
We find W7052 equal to 9.3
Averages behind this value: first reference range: 2.25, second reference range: 3.2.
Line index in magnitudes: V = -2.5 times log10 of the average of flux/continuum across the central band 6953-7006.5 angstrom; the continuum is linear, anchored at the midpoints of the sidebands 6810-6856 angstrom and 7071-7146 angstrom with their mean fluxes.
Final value 0.19 mag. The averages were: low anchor 2.25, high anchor 3.07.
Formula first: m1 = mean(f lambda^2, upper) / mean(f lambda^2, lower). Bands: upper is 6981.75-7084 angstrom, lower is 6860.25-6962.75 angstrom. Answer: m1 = 0.45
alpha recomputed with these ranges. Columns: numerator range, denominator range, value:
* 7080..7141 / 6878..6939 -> 0.51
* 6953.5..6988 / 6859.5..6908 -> 0.85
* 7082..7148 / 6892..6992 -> 0.57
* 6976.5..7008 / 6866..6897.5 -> 1.02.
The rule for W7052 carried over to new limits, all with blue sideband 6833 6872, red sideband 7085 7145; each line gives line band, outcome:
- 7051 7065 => 2.4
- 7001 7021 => 3.0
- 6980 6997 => 1.9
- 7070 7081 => 0.7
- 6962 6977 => 1.6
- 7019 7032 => 2.0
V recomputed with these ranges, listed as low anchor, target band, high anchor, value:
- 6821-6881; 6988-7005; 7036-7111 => 0.24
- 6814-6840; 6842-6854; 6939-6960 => 0.34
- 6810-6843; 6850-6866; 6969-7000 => 0.07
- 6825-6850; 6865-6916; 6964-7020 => -0.23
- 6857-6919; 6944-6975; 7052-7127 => -0.13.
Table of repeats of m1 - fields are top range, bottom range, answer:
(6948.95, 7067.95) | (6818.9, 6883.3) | 1.05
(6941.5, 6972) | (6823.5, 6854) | 2.07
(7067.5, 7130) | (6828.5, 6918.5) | 1.29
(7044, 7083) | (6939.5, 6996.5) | 0.74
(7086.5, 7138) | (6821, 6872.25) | 1.36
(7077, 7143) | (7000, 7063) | 1.44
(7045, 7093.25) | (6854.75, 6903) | 1.39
